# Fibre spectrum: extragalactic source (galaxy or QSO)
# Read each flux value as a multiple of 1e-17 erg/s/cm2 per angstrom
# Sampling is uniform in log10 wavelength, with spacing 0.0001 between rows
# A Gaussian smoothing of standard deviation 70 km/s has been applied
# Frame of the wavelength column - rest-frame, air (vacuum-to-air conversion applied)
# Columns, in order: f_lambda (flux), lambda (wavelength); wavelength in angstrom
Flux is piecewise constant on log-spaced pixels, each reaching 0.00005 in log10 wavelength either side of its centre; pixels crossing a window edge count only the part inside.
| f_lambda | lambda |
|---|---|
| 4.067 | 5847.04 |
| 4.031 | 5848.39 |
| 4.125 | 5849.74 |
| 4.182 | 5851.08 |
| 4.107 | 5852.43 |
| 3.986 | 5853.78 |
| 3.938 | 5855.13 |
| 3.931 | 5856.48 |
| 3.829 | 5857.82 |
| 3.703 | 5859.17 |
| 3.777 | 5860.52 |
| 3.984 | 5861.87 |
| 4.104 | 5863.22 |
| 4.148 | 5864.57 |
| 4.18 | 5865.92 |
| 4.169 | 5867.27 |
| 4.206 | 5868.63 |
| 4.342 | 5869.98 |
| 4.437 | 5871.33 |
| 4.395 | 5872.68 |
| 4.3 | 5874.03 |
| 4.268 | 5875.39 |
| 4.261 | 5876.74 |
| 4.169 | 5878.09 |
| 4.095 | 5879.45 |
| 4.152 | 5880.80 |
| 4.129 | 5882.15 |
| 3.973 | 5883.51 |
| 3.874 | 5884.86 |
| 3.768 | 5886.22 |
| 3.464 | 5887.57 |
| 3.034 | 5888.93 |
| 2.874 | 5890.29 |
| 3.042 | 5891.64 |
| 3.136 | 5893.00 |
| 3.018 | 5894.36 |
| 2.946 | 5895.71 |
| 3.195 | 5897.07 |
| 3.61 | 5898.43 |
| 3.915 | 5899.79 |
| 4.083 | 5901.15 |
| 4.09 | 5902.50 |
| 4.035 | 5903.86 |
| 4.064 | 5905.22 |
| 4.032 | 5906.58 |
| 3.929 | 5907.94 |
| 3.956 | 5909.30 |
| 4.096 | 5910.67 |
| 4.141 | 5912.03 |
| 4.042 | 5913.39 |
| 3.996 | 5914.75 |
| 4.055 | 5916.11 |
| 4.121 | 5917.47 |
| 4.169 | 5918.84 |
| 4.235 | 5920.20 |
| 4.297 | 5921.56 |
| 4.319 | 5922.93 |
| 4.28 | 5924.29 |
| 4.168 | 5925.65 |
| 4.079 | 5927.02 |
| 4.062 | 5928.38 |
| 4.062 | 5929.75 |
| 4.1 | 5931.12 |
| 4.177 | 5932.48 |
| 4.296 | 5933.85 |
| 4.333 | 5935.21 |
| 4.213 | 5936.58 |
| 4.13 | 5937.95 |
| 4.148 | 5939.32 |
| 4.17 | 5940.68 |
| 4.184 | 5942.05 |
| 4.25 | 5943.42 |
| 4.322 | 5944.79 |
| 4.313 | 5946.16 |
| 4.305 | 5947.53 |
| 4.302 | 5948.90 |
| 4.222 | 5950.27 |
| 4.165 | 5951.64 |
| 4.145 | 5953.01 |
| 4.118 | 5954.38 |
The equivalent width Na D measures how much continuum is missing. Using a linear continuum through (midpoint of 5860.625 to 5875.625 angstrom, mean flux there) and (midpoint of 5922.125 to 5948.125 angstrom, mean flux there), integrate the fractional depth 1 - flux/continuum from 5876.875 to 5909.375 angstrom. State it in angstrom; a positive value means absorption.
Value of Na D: 4.0 angstrom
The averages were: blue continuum 4.21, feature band 3.7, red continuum 4.2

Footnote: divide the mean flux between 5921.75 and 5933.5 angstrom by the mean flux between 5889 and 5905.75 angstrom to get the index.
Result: 1.2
